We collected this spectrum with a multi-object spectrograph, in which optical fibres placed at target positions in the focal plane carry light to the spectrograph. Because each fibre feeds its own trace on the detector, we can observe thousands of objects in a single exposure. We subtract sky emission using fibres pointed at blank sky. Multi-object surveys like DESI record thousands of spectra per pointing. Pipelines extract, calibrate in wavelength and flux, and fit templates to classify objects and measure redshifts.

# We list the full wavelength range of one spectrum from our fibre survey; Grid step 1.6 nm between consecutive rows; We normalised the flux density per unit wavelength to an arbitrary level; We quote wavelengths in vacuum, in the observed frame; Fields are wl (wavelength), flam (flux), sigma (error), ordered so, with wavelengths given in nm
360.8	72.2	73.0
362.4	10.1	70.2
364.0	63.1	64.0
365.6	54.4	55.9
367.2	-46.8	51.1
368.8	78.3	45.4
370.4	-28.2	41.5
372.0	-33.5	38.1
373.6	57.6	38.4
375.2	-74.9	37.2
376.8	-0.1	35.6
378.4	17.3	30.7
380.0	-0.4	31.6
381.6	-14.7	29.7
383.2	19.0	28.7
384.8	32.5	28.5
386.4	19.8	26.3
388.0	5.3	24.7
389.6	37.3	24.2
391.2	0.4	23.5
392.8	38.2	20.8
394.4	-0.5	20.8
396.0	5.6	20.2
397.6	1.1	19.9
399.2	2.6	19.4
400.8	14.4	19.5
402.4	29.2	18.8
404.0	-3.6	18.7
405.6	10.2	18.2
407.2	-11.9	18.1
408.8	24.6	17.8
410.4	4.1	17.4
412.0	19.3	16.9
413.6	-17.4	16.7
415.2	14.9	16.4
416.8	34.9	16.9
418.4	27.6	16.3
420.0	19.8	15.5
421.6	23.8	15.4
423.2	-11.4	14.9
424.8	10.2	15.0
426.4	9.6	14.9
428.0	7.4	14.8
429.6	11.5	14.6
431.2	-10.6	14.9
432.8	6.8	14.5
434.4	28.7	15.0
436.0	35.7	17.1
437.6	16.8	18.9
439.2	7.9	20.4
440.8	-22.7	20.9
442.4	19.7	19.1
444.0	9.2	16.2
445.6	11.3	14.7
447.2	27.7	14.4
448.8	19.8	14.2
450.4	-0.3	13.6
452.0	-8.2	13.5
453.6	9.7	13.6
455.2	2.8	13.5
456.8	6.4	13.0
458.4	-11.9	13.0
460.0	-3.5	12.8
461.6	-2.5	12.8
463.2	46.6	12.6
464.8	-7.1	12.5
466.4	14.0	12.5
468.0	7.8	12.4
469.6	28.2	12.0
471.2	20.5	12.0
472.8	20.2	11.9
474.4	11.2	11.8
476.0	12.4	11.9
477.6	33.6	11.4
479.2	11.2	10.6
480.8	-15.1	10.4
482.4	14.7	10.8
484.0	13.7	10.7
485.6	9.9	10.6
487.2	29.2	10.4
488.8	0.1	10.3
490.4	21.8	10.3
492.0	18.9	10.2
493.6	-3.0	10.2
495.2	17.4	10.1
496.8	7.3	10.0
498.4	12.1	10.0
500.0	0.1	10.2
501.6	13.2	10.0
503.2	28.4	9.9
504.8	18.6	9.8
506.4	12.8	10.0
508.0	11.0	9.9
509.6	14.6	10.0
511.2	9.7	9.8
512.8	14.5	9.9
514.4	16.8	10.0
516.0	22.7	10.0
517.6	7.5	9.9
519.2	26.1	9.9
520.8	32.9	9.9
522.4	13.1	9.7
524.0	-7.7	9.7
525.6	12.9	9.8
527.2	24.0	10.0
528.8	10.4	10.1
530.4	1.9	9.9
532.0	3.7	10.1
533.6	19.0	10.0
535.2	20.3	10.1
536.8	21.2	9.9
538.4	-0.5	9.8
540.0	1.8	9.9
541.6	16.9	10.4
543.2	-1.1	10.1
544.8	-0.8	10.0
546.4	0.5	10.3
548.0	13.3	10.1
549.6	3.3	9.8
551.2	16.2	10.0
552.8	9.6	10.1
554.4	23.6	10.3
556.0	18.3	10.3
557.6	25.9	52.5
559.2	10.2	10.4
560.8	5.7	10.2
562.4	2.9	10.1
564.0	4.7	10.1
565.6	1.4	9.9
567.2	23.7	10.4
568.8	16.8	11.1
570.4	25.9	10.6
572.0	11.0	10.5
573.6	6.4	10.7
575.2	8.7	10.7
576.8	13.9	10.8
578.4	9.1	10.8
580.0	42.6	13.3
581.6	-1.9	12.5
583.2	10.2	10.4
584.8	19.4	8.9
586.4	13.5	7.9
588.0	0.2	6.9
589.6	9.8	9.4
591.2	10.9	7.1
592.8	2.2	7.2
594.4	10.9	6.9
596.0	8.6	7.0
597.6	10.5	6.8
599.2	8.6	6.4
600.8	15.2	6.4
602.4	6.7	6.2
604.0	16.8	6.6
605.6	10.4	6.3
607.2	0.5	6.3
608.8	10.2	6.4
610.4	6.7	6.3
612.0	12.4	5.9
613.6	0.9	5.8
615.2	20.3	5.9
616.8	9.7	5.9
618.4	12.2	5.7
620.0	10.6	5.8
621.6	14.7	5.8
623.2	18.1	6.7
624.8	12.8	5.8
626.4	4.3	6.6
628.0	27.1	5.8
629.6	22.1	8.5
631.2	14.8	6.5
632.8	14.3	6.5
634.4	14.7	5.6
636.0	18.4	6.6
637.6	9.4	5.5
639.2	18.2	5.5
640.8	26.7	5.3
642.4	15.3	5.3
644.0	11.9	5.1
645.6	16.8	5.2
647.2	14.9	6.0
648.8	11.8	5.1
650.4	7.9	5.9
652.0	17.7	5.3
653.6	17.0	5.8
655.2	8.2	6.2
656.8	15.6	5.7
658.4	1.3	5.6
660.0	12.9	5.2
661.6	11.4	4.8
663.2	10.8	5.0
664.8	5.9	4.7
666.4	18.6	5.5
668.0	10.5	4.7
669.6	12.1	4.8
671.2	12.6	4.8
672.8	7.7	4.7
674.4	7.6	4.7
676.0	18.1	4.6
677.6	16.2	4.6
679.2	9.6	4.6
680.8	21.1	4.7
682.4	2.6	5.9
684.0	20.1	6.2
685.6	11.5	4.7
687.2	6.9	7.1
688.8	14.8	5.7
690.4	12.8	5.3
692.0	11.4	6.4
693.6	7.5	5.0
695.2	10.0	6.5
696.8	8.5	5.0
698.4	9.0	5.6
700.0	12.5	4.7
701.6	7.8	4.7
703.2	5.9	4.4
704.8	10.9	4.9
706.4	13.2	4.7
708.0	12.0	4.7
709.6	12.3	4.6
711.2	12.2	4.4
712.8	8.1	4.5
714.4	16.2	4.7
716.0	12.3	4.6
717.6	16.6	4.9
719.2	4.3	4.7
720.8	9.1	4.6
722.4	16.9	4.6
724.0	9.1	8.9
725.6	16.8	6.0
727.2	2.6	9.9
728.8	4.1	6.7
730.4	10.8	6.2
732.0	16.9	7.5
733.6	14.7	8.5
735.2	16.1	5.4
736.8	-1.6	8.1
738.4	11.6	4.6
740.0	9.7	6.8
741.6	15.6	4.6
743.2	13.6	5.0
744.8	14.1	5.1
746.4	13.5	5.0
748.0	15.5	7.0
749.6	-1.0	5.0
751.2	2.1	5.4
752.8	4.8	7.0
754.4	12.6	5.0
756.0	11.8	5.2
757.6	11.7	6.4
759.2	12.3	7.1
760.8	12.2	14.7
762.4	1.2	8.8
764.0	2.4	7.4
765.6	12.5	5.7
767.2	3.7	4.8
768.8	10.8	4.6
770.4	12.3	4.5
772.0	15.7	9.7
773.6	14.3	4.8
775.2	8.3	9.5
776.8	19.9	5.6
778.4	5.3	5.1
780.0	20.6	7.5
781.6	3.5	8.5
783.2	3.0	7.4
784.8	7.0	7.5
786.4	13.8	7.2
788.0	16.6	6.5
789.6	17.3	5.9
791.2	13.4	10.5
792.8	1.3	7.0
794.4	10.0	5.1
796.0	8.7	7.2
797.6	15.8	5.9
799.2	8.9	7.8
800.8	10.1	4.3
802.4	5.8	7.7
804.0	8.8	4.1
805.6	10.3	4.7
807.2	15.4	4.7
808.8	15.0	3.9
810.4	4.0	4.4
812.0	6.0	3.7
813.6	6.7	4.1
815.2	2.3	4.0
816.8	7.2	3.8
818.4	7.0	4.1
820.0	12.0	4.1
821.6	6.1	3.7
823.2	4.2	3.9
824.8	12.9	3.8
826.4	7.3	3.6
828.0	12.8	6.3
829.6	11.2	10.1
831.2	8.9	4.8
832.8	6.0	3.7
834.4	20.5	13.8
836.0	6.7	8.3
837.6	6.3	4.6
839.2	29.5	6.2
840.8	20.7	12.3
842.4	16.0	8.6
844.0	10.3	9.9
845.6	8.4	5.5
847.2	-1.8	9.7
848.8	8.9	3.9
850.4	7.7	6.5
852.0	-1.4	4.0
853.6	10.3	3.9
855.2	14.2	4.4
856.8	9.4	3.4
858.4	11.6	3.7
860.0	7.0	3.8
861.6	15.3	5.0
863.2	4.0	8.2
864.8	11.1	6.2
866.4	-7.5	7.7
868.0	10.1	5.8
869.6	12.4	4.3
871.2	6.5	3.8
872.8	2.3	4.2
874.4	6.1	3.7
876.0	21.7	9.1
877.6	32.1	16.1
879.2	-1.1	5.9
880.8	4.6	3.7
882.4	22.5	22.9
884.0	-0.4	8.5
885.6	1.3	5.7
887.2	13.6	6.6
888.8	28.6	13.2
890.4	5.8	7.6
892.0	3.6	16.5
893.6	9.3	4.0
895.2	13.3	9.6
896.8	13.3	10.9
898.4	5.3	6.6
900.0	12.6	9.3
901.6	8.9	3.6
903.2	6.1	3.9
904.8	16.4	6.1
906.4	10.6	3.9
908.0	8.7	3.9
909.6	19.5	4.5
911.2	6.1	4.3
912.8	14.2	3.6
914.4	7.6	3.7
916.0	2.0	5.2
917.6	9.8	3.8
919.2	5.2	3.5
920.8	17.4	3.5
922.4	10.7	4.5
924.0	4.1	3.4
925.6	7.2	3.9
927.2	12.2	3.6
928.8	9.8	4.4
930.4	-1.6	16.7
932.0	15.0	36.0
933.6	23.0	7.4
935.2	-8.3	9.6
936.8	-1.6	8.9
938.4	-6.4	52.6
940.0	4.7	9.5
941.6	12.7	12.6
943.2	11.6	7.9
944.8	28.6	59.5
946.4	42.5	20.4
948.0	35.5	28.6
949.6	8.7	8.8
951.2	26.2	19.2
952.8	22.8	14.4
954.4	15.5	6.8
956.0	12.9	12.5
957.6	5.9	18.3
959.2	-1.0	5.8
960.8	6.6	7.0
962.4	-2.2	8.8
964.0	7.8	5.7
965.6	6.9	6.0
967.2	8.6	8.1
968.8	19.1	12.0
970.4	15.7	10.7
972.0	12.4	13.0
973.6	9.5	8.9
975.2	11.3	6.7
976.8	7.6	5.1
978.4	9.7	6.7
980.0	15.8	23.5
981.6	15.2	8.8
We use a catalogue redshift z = 0.28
